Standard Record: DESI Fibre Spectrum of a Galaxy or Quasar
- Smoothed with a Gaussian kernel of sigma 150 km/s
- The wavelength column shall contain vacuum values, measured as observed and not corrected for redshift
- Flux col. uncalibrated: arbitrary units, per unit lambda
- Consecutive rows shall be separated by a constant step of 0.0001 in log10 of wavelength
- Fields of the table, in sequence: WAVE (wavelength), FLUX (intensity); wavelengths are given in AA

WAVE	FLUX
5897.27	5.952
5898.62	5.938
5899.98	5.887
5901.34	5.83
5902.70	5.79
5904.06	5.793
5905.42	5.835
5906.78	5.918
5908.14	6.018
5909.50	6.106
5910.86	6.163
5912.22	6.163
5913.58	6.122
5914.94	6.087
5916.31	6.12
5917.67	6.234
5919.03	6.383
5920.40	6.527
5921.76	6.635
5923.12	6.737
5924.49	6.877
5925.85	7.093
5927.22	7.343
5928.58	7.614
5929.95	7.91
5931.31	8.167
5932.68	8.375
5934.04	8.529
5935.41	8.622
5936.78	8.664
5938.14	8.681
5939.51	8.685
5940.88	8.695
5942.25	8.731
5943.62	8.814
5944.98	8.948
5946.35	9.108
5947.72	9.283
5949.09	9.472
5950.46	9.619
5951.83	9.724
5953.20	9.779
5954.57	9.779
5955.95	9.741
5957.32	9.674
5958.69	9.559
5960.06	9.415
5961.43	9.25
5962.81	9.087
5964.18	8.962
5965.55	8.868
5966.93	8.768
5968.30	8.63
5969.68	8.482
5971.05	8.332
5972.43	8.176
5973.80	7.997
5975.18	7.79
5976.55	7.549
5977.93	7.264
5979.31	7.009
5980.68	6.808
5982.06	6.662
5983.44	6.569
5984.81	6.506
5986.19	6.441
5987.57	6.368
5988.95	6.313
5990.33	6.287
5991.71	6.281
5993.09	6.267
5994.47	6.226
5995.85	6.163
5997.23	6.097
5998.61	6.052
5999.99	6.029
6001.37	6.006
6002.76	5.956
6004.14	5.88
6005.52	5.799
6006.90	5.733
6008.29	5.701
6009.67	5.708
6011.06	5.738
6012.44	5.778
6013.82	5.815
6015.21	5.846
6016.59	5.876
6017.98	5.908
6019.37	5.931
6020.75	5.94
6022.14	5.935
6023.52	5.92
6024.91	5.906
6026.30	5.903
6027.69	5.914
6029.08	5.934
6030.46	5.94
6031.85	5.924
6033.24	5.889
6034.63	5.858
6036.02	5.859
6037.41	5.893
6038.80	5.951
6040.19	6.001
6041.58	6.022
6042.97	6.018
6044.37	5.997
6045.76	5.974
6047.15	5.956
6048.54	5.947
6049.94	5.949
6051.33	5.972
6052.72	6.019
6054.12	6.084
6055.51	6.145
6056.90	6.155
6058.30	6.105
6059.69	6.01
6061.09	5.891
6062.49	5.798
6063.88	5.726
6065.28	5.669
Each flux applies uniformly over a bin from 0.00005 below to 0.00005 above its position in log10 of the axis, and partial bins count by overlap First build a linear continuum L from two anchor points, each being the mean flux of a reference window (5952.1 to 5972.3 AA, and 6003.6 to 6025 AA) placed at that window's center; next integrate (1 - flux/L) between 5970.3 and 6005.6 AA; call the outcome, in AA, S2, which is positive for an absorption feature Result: 4.0 AA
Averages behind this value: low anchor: 9.15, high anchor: 5.84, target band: 6.67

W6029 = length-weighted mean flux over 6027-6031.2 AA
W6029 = 5.94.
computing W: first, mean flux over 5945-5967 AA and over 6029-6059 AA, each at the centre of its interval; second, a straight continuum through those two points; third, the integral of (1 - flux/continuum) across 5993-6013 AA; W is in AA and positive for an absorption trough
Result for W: 4.32 AA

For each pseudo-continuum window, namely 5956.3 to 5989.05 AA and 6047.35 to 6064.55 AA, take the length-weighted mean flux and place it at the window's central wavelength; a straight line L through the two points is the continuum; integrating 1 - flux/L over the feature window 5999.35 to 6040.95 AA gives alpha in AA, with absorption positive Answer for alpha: 5.8 AA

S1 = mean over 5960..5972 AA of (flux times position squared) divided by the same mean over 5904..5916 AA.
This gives 1.49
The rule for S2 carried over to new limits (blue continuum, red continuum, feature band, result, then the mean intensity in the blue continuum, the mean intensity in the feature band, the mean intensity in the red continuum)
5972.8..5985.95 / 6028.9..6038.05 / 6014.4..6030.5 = 0.63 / 7.13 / 5.91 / 5.9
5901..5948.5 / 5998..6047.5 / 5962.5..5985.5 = -4.27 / 7.29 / 7.83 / 5.9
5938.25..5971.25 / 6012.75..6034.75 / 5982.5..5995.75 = 2.06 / 9.14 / 6.36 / 5.9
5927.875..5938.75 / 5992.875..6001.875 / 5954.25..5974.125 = -4.70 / 8.32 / 8.98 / 6.12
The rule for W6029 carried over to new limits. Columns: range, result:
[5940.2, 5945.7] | 8.81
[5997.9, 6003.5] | 6.01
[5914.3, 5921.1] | 6.27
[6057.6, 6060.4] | 6.05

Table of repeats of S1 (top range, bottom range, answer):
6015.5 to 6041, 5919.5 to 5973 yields 0.71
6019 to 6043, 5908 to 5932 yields 0.92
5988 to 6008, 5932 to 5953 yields 0.69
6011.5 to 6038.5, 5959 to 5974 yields 0.69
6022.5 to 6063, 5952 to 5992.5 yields 0.76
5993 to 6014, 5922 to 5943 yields 0.76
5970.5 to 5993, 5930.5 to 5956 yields 0.79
